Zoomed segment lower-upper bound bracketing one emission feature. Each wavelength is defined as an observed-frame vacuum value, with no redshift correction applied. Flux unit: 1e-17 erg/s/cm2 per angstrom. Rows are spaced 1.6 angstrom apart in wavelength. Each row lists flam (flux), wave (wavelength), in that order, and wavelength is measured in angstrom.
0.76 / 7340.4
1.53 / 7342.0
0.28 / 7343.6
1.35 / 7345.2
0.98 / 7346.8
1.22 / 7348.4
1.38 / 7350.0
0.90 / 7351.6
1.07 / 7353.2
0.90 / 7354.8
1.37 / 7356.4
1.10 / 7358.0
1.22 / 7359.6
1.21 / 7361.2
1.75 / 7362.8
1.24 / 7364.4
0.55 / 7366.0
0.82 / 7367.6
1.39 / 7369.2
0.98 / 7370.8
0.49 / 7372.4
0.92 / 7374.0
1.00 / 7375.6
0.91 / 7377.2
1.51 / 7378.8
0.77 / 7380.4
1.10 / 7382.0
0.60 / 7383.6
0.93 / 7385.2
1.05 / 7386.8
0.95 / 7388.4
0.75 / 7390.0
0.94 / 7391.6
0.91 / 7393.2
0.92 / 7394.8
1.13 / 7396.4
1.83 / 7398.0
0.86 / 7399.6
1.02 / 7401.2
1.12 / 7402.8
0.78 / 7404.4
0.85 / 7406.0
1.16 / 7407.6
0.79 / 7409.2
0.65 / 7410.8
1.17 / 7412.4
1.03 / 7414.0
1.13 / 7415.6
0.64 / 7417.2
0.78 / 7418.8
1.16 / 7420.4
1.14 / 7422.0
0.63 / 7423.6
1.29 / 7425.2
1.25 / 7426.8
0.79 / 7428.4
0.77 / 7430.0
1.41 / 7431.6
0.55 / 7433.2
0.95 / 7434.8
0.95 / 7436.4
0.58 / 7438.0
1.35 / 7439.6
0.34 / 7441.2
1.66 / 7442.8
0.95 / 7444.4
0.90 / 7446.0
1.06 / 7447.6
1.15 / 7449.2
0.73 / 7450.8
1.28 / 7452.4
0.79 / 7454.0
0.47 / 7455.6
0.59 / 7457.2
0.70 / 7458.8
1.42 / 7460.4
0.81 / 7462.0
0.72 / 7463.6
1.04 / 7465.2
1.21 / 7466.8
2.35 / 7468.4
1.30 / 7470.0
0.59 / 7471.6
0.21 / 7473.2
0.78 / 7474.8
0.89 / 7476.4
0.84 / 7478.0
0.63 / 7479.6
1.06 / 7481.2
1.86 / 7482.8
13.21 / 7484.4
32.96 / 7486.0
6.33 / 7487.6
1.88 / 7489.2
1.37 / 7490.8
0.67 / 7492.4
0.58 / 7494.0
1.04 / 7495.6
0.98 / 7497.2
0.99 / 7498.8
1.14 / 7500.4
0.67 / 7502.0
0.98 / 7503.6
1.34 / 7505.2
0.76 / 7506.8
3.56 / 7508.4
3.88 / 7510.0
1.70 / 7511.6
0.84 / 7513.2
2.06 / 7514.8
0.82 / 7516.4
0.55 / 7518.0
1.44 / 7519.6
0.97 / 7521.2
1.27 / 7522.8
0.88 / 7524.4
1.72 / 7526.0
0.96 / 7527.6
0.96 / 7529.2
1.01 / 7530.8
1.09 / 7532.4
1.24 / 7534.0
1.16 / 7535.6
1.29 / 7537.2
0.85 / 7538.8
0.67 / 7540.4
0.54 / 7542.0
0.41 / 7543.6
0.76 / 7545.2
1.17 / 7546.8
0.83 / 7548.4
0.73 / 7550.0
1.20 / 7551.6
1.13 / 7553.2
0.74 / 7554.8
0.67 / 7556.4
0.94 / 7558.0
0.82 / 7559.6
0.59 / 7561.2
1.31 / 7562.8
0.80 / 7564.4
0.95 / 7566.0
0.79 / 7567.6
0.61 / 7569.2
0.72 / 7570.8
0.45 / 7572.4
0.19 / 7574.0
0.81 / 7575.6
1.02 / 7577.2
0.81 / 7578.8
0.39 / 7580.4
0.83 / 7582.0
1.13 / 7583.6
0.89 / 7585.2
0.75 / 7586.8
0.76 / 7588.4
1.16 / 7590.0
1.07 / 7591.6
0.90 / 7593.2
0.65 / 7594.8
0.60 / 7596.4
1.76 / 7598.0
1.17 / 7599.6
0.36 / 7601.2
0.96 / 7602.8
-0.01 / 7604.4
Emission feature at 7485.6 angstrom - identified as H-alpha 6563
